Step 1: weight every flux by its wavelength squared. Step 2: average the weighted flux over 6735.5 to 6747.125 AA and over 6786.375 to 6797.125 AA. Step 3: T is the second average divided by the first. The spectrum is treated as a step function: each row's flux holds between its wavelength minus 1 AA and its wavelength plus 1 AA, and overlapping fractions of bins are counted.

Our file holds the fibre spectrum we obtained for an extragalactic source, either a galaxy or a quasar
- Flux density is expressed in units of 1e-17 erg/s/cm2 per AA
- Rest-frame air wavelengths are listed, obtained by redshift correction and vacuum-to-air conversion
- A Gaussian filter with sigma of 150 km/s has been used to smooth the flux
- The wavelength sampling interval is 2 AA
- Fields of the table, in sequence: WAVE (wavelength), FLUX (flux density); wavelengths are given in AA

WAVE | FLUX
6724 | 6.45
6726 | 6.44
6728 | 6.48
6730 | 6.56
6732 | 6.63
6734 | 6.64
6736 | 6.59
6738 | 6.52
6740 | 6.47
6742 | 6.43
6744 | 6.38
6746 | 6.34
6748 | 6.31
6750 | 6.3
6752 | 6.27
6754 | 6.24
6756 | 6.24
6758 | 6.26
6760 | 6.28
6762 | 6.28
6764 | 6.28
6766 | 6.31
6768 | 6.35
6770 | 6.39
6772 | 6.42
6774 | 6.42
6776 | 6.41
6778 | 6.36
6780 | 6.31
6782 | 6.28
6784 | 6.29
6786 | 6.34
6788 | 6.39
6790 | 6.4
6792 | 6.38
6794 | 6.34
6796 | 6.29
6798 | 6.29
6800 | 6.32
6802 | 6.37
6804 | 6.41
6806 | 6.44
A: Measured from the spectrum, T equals 1.0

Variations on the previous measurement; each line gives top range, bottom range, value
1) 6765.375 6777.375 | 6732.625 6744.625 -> 0.99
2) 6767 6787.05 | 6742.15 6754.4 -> 1.01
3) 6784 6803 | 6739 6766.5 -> 1.02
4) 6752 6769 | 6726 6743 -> 0.97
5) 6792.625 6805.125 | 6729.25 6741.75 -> 0.98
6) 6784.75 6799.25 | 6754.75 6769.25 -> 1.02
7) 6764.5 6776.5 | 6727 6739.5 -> 0.98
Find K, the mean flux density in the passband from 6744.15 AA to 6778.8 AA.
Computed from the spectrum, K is 6.32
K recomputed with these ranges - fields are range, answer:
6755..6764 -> 6.27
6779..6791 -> 6.33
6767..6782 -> 6.37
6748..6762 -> 6.27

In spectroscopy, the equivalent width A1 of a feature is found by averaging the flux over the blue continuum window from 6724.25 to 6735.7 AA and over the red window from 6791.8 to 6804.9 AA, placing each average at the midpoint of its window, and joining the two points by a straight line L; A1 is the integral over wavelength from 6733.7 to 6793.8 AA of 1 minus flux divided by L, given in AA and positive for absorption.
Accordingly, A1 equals 0.8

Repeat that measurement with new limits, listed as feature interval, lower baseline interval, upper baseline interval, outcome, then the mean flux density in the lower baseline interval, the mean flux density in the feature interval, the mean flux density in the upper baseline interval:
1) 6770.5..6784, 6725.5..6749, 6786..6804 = 0.06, 6.48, 6.36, 6.35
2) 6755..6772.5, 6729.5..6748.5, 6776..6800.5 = 0.28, 6.49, 6.31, 6.34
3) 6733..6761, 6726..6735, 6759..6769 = 0.25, 6.56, 6.38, 6.3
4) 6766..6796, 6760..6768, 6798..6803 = -0.21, 6.3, 6.36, 6.33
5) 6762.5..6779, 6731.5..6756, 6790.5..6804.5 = 0.04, 6.41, 6.36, 6.34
